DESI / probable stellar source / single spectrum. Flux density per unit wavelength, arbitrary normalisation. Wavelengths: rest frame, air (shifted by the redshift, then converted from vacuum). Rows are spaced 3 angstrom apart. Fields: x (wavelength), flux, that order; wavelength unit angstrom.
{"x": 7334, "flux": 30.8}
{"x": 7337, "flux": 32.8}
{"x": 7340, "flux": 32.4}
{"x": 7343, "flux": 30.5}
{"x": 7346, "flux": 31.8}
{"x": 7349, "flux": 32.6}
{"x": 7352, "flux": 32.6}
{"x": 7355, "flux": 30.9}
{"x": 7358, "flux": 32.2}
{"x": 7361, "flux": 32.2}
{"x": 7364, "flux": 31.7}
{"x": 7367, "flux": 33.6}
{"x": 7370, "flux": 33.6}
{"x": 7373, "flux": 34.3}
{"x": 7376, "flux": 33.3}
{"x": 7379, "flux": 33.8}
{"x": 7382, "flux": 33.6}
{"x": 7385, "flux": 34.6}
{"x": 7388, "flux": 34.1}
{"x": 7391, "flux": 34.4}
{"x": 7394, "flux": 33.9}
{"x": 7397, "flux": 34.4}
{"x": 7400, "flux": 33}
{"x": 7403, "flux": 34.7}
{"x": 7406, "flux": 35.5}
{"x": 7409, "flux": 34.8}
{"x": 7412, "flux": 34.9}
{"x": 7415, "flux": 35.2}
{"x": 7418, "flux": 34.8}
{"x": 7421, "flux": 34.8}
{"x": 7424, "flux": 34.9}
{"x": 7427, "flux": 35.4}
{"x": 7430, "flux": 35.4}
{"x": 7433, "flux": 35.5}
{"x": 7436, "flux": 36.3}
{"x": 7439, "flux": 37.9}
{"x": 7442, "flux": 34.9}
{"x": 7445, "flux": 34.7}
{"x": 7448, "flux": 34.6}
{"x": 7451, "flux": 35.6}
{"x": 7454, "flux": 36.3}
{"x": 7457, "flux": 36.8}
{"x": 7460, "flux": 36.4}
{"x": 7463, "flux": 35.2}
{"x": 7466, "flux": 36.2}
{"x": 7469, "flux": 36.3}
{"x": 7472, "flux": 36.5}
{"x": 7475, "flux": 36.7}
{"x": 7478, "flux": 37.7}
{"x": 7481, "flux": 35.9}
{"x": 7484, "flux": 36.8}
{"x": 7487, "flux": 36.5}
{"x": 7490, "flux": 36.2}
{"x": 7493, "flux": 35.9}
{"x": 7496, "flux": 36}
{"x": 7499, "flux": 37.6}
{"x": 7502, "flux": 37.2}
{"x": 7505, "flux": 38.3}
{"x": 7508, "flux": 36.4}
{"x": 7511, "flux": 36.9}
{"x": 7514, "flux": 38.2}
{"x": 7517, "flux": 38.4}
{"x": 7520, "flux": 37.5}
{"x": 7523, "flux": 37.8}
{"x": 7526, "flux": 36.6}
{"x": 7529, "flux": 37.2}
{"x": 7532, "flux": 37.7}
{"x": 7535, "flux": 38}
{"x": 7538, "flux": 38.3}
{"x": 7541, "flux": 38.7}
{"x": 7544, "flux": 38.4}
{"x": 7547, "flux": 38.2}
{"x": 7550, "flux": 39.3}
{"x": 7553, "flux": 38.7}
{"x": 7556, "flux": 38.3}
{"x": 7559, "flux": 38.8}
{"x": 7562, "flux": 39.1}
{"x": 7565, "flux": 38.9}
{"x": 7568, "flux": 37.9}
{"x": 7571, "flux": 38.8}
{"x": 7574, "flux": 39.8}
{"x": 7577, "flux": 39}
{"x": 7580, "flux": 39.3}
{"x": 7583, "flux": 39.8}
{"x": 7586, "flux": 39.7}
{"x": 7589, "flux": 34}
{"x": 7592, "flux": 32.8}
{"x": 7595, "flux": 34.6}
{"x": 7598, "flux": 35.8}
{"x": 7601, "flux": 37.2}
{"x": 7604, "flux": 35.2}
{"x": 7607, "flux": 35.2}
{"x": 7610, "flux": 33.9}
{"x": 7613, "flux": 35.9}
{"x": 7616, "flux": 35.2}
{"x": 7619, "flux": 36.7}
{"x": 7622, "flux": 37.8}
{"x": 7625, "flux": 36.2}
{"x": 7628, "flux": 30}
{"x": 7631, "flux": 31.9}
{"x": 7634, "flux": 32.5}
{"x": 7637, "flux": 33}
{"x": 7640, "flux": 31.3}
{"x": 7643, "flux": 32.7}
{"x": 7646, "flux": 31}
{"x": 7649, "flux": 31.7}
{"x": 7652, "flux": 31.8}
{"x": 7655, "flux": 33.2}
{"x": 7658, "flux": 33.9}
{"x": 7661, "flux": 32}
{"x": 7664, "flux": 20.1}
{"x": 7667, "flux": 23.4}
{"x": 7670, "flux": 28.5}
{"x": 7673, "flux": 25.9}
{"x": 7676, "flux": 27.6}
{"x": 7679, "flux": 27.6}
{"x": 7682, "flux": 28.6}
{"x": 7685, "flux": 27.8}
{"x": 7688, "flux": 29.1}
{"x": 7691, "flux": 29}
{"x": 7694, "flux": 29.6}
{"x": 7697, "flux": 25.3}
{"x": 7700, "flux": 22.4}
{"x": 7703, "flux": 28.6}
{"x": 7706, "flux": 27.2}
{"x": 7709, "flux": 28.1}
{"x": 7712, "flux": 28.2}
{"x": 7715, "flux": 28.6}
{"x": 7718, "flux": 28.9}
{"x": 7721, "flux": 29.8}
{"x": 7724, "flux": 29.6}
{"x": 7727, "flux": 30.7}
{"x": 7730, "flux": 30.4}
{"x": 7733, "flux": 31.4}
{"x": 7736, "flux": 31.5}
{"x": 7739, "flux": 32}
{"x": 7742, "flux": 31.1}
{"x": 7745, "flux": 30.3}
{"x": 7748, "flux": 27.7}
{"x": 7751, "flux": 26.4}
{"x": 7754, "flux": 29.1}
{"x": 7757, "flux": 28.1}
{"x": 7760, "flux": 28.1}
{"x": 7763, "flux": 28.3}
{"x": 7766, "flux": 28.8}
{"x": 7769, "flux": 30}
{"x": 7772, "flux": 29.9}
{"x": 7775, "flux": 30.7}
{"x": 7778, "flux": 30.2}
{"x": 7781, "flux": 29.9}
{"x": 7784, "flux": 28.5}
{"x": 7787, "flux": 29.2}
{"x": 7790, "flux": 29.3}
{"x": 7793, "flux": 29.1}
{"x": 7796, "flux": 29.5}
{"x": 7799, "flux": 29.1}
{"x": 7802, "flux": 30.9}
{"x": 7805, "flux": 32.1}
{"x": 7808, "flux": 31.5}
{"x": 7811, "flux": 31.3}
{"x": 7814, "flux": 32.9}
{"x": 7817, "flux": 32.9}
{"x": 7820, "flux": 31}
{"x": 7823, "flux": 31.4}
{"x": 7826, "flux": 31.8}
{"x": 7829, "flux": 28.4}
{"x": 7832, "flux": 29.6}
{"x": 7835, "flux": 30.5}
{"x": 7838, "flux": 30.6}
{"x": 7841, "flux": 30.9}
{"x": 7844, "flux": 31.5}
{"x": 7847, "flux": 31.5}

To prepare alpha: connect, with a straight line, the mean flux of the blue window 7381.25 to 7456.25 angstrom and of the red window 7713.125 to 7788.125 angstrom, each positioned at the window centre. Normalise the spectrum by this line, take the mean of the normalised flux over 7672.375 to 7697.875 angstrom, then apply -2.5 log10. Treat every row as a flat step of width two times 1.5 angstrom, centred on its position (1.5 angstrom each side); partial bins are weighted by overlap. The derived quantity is 0.10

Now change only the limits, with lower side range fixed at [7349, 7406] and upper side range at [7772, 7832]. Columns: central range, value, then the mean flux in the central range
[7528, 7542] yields -0.175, 38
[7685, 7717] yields 0.131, 27.6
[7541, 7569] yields -0.198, 38.6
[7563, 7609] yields -0.164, 37.2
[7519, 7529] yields -0.152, 37.3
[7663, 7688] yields 0.183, 26.5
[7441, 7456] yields -0.075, 35.3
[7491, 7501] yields -0.123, 36.5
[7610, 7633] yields -0.097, 34.7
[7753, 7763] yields 0.088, 28.4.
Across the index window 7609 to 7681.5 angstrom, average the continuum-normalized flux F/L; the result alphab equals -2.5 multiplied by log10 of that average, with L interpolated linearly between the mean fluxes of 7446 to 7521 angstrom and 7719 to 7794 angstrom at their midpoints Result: 0.04 mag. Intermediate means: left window 36.6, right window 29.6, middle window 31.4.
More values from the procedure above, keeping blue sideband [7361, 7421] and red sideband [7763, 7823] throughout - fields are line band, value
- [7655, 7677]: 0.139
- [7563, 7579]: -0.198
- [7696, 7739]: 0.082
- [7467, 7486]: -0.104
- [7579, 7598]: -0.136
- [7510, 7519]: -0.152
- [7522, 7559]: -0.167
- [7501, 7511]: -0.131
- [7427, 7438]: -0.065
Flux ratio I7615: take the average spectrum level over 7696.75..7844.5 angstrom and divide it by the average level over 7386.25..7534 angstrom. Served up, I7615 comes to 0.8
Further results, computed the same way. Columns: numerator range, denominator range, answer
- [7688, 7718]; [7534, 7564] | 0.72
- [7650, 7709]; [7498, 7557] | 0.74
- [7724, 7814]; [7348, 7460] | 0.87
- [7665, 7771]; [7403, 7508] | 0.79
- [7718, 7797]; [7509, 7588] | 0.77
